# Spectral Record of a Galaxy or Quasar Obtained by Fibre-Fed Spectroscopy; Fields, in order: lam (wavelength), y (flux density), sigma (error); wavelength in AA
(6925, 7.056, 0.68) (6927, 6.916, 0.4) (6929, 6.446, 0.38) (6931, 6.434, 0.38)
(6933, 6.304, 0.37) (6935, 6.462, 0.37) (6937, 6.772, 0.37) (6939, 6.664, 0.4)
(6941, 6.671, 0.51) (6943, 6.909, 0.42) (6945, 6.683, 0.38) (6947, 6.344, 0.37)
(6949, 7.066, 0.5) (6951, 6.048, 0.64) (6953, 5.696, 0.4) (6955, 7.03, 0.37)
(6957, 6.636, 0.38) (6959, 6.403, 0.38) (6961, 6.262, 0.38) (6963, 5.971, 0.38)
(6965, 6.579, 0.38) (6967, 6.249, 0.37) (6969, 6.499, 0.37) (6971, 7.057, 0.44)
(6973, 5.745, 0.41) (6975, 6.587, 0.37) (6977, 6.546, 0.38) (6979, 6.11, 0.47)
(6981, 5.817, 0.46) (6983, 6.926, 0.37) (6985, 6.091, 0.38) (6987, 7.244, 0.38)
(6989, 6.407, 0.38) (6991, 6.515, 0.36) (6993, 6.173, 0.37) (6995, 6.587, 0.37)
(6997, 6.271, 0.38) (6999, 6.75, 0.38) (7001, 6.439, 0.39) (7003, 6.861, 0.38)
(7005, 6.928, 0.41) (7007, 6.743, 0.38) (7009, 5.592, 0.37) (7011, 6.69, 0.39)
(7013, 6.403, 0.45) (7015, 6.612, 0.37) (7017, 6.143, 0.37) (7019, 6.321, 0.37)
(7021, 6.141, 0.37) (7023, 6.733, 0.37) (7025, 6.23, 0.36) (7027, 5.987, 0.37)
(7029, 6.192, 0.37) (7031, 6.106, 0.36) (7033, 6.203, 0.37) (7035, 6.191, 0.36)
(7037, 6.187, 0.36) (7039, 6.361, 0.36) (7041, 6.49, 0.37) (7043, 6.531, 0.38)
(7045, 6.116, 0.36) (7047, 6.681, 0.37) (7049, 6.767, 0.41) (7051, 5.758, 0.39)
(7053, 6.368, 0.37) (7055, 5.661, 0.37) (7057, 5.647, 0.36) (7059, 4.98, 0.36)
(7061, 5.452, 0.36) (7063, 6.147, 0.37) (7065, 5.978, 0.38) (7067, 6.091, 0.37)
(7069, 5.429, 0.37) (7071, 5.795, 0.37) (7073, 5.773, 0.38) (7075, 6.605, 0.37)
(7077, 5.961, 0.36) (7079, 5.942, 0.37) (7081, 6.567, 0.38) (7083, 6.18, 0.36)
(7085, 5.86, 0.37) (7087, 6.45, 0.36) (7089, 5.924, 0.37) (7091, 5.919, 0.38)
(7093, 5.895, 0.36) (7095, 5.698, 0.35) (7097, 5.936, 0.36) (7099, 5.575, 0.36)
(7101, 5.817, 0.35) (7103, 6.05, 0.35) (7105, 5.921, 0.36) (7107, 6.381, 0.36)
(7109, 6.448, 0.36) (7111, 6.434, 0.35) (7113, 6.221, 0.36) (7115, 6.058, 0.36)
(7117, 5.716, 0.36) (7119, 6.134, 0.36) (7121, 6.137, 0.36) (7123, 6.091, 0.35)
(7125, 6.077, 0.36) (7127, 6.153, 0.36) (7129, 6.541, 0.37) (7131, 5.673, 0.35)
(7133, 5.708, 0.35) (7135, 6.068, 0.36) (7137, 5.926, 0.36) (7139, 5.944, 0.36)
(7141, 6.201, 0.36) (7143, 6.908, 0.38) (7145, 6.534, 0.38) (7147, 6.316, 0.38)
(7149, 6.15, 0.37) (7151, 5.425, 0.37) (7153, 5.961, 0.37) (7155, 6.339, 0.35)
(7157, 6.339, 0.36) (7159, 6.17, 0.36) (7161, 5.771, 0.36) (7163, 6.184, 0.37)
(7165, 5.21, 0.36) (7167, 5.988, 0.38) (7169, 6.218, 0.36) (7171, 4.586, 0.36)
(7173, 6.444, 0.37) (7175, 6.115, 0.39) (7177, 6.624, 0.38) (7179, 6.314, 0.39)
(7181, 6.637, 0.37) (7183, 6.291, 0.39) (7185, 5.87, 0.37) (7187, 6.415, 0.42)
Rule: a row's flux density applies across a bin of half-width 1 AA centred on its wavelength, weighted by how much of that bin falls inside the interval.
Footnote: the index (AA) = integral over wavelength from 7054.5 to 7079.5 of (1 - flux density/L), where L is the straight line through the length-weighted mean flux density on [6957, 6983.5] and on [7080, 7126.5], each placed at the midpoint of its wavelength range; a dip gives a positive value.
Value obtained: 1.4 AA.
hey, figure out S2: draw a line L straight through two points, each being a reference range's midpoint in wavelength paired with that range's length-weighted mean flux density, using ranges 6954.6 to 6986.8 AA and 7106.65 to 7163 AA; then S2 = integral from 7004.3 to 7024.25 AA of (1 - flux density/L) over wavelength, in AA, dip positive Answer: -0.2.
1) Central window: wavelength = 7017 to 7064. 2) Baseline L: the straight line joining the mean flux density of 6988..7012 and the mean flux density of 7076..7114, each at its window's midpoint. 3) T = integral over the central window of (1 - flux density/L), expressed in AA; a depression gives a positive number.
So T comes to 1.3 AA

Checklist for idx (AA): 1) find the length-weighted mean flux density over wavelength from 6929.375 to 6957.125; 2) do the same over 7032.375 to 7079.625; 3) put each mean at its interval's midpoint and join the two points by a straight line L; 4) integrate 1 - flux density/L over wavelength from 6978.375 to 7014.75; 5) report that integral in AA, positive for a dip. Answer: -1.0 AA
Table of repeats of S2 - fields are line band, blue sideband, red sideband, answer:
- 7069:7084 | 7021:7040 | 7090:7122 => 0.1 AA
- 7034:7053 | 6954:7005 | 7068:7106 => -0.5 AA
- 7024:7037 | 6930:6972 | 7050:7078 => -0.3 AA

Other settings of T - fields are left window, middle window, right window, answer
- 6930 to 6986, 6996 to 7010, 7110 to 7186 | -0.3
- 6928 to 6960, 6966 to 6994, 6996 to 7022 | 0.3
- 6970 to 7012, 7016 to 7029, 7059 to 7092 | 0.1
